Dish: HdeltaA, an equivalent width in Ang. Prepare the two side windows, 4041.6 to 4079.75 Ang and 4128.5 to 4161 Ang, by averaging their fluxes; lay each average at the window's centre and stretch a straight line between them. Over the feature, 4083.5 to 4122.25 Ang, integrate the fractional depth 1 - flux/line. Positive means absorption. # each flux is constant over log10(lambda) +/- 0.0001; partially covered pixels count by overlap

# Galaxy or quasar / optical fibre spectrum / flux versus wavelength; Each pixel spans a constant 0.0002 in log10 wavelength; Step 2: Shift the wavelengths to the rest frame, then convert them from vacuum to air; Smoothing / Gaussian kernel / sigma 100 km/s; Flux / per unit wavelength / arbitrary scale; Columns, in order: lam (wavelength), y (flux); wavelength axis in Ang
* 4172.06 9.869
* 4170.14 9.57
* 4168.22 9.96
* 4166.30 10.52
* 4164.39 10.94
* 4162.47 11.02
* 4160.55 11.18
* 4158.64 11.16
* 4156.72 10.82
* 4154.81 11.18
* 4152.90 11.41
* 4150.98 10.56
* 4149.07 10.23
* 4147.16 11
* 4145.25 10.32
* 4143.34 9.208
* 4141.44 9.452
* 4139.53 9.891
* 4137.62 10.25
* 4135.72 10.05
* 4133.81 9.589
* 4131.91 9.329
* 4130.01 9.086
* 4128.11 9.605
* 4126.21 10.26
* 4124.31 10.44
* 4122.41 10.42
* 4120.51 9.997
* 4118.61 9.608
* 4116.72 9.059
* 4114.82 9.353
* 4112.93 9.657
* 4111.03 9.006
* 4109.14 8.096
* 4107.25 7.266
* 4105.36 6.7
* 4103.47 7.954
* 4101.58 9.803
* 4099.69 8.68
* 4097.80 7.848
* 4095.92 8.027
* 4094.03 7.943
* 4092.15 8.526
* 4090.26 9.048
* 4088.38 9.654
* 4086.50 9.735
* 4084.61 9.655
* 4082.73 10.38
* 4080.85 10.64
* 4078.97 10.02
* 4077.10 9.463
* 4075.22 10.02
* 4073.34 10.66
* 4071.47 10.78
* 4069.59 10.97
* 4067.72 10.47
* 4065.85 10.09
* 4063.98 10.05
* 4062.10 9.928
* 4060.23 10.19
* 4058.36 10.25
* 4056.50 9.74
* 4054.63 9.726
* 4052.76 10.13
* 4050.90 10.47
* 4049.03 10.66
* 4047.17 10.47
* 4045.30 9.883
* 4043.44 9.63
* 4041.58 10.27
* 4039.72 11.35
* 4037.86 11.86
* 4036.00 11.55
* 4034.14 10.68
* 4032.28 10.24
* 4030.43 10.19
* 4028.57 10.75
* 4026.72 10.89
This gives 5.30 Ang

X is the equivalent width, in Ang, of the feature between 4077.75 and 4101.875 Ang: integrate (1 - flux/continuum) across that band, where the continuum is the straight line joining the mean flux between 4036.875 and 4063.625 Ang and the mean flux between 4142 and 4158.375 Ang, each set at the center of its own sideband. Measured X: 2.8 Ang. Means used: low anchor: 10.3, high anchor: 10.6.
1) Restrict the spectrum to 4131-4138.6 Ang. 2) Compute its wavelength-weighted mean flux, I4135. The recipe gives 9.81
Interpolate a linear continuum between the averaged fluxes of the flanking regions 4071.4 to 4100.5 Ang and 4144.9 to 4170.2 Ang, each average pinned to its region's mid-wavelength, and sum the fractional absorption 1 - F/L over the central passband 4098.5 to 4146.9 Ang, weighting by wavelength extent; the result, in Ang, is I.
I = 3.7 Ang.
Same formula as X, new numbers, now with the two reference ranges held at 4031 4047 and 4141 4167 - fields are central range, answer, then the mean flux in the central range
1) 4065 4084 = 0.6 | 10.3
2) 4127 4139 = 1.1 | 9.67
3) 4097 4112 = 3.5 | 8.17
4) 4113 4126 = 1.0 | 9.83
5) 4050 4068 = 1.0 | 10.1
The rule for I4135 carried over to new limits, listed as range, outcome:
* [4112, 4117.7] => 9.37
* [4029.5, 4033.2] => 10.2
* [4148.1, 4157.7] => 10.8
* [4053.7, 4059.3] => 9.92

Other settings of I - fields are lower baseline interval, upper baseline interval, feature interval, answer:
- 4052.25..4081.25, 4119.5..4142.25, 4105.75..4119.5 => 1.6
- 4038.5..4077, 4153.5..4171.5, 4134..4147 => 0.9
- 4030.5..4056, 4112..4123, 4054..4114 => 3.9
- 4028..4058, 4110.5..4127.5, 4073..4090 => 0.3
